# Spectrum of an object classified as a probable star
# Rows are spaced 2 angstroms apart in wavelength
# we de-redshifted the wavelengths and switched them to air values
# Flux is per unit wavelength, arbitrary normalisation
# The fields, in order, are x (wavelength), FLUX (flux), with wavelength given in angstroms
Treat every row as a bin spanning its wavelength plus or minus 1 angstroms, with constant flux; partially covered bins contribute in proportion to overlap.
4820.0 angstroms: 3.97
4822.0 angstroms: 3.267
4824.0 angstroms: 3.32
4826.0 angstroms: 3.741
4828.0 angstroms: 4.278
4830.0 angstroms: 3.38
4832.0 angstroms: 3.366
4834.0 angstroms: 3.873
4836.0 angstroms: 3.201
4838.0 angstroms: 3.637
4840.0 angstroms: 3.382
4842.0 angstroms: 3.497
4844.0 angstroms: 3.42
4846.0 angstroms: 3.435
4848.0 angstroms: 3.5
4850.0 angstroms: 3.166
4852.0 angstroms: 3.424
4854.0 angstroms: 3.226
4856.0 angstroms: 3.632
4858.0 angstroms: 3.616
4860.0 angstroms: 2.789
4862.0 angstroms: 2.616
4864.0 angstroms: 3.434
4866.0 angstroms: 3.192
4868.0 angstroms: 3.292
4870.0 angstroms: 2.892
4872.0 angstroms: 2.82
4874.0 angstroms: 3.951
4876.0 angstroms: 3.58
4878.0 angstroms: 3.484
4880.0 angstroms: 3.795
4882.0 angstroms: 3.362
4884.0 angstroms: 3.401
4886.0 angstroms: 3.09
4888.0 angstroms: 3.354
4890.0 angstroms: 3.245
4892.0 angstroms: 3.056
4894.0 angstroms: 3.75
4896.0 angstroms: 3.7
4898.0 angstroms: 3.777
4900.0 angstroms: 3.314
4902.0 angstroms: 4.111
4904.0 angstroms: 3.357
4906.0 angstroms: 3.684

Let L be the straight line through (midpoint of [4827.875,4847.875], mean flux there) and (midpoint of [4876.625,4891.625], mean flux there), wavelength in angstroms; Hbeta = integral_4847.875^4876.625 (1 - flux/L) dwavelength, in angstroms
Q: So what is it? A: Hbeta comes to 1.5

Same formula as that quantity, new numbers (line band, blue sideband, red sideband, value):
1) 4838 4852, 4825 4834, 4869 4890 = 0.7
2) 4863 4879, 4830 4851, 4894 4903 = 1.2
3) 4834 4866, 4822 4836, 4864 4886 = 1.4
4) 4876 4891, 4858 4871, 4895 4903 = 0.1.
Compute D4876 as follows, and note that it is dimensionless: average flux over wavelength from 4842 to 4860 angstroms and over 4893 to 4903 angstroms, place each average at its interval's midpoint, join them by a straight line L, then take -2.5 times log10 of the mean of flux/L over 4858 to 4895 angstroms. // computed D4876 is 0.09 mag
